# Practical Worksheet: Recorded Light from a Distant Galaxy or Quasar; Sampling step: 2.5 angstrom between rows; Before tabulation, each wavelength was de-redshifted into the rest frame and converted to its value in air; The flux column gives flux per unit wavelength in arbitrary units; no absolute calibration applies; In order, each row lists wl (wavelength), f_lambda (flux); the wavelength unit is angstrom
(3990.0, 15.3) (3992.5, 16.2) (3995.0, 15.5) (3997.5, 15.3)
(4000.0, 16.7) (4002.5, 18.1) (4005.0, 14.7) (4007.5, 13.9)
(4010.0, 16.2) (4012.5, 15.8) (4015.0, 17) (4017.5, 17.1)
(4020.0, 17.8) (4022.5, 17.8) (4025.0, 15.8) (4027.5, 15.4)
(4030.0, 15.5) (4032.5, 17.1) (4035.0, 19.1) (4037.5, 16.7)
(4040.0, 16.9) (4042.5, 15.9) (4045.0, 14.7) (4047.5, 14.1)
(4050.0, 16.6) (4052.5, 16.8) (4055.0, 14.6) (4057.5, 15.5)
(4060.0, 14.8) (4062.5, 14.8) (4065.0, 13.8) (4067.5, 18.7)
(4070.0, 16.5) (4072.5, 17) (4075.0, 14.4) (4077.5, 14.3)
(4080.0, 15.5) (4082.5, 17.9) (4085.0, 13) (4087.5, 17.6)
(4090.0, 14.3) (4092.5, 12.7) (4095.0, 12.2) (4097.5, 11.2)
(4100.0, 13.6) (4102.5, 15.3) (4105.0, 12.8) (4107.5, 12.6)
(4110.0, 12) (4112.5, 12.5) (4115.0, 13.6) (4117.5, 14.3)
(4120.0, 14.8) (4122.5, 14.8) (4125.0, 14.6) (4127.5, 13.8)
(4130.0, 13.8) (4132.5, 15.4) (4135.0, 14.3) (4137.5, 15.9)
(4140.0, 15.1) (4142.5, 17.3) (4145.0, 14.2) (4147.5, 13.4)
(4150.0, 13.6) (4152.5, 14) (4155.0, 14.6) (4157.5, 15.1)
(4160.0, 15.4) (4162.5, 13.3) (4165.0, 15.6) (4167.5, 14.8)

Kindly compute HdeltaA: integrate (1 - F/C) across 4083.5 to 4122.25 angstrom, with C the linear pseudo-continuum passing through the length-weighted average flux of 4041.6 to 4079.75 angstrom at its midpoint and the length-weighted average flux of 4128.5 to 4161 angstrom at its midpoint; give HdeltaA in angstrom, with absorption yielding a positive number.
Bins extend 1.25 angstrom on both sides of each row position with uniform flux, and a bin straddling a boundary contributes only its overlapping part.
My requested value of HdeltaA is 4.0 angstrom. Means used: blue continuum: 15.5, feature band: 13.6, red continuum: 14.8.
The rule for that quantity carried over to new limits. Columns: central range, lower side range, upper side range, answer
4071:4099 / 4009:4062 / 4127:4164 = 1.73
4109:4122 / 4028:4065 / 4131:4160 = 1.36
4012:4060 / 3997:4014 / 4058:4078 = -1.74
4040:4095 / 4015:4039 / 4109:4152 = 1.87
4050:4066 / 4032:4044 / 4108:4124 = 1.01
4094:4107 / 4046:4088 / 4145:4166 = 1.82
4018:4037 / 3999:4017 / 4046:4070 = -1.24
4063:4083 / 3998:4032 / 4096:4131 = -1.68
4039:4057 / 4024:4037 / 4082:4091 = 0.71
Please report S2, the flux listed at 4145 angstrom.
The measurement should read 14.2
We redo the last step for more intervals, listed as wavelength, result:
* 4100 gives 13.6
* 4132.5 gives 15.4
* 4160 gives 15.4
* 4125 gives 14.6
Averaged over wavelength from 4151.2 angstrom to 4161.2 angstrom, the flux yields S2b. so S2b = 14.8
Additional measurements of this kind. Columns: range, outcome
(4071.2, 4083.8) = 15.8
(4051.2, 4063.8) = 15.3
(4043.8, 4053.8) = 15.5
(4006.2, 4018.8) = 16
